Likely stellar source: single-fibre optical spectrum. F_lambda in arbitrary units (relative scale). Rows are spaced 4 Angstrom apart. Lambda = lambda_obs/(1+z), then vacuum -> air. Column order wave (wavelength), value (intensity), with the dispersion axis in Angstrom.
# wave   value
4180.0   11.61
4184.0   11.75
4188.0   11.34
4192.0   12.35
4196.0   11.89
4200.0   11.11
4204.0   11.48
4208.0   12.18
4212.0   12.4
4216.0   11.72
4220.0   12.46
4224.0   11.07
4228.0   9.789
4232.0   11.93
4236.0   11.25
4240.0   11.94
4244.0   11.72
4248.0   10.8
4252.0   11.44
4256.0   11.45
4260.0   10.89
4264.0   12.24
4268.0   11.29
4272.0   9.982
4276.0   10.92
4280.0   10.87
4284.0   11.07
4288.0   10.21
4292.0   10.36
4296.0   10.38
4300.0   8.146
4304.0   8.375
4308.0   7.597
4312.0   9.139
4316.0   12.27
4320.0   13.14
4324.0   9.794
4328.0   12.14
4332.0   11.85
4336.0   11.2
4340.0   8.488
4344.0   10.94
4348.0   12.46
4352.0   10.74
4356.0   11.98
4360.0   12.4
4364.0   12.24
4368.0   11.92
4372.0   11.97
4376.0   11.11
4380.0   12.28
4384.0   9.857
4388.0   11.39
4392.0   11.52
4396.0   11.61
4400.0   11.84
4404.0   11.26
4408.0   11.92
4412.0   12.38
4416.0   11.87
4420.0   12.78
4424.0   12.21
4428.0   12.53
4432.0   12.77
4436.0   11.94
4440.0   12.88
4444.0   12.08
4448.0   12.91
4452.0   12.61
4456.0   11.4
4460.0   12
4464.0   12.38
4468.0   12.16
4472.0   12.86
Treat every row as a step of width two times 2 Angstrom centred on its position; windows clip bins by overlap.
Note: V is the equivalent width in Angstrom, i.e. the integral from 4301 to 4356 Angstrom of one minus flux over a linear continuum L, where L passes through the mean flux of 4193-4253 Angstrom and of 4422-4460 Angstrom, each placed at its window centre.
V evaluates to 6.1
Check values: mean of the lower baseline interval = 11.6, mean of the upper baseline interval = 12.4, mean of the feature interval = 10.6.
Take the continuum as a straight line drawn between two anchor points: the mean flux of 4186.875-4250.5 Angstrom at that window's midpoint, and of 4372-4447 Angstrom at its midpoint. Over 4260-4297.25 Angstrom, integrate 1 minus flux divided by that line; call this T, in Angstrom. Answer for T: 2.8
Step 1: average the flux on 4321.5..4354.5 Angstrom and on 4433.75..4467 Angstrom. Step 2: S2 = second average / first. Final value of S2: 1.12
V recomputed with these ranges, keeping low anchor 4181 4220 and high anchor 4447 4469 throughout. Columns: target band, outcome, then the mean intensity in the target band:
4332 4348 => 1.79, 10.7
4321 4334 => 0.67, 11.4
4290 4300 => 1.71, 9.93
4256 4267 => 0.37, 11.5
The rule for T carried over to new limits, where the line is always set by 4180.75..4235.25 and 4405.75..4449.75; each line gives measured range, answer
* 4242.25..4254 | 0.46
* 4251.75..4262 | 0.50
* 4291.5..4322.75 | 5.41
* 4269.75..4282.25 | 1.32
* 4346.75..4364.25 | 0.32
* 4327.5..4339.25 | 0.71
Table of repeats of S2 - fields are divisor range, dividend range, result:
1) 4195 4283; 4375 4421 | 1.02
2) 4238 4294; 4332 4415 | 1.04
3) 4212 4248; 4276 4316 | 0.85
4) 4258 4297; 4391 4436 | 1.11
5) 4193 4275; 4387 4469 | 1.06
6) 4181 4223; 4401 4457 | 1.04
